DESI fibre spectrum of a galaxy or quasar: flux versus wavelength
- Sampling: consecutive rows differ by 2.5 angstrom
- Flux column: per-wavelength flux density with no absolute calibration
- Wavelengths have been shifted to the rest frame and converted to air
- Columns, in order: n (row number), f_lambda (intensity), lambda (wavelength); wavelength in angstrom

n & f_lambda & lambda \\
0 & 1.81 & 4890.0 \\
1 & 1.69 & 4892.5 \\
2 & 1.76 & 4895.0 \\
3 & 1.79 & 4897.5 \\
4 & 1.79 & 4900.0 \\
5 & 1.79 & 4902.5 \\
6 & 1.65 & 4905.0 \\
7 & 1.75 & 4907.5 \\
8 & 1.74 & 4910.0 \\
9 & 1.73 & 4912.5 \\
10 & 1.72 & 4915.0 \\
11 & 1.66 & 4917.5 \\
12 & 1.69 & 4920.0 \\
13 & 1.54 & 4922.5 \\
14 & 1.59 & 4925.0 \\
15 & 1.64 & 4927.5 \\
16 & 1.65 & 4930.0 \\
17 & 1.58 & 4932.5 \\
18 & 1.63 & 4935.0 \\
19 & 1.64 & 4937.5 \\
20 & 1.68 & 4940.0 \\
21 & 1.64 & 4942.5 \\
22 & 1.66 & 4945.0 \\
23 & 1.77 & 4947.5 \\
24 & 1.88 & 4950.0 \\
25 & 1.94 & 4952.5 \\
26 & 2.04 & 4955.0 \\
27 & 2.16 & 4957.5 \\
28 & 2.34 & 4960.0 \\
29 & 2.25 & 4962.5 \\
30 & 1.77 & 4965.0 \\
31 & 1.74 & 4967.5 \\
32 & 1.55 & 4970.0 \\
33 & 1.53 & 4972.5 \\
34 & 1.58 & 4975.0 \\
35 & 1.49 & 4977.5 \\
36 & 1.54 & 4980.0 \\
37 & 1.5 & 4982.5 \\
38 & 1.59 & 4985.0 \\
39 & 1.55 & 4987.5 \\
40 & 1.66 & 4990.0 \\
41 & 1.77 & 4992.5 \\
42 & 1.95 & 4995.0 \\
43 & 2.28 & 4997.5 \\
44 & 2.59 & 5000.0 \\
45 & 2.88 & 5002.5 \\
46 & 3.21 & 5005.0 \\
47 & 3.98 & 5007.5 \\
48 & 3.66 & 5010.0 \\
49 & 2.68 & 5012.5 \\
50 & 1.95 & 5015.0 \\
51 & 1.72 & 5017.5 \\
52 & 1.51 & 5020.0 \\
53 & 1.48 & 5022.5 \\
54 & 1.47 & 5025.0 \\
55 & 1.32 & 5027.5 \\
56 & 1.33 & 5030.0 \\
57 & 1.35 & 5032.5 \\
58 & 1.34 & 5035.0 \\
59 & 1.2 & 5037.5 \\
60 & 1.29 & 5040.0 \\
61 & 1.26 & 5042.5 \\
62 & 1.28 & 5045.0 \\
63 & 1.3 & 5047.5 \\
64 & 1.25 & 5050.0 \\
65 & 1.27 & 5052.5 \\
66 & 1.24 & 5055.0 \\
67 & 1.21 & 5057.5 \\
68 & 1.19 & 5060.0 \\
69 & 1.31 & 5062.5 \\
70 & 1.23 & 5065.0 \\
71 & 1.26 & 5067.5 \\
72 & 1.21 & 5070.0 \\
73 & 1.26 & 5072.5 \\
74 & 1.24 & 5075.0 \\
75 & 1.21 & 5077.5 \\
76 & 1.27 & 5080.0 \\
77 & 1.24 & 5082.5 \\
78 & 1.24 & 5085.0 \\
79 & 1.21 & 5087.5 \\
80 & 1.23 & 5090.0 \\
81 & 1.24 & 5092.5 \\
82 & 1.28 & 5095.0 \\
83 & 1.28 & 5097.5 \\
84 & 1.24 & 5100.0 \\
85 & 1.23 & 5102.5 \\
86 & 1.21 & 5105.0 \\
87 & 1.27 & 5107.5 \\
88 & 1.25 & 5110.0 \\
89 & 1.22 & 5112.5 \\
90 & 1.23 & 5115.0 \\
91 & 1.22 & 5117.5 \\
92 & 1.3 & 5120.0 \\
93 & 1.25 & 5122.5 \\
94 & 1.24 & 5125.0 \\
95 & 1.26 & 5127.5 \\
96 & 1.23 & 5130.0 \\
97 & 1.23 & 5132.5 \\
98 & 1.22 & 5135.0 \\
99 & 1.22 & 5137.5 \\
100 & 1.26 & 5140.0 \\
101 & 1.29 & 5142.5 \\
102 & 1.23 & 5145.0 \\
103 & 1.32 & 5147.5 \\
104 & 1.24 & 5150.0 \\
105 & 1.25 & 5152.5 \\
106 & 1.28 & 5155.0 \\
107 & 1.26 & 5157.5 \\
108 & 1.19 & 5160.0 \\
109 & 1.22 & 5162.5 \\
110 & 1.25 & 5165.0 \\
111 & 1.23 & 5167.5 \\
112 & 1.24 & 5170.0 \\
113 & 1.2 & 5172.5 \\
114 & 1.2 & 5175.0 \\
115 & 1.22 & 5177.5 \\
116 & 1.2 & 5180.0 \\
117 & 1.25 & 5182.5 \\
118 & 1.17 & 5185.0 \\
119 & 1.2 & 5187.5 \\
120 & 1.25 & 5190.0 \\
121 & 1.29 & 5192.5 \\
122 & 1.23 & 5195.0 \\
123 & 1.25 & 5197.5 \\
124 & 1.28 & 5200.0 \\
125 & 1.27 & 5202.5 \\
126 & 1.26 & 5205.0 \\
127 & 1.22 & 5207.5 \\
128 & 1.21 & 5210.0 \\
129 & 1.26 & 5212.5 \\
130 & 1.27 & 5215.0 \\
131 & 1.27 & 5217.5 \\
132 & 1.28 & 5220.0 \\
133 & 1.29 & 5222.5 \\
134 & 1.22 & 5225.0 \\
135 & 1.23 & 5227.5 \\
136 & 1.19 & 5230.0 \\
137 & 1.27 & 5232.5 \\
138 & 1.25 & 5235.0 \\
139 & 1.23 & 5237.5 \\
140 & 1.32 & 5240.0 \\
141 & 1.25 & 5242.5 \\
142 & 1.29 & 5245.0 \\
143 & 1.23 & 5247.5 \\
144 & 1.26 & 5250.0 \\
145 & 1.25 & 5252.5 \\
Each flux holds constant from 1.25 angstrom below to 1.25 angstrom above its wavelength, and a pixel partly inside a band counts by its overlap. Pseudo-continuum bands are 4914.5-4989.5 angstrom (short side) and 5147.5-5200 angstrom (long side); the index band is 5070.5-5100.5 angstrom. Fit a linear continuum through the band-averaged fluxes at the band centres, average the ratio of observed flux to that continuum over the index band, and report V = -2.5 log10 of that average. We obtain 0.15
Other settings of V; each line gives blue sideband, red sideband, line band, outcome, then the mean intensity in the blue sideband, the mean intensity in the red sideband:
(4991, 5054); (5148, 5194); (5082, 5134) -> 0.21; 1.89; 1.23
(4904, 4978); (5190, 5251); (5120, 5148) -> 0.13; 1.74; 1.25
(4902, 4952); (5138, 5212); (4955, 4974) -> -0.18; 1.68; 1.24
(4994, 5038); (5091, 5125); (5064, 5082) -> 0.26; 2.12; 1.25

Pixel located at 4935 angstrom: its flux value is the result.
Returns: 1.63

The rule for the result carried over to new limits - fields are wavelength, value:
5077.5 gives 1.21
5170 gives 1.24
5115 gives 1.23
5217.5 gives 1.27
